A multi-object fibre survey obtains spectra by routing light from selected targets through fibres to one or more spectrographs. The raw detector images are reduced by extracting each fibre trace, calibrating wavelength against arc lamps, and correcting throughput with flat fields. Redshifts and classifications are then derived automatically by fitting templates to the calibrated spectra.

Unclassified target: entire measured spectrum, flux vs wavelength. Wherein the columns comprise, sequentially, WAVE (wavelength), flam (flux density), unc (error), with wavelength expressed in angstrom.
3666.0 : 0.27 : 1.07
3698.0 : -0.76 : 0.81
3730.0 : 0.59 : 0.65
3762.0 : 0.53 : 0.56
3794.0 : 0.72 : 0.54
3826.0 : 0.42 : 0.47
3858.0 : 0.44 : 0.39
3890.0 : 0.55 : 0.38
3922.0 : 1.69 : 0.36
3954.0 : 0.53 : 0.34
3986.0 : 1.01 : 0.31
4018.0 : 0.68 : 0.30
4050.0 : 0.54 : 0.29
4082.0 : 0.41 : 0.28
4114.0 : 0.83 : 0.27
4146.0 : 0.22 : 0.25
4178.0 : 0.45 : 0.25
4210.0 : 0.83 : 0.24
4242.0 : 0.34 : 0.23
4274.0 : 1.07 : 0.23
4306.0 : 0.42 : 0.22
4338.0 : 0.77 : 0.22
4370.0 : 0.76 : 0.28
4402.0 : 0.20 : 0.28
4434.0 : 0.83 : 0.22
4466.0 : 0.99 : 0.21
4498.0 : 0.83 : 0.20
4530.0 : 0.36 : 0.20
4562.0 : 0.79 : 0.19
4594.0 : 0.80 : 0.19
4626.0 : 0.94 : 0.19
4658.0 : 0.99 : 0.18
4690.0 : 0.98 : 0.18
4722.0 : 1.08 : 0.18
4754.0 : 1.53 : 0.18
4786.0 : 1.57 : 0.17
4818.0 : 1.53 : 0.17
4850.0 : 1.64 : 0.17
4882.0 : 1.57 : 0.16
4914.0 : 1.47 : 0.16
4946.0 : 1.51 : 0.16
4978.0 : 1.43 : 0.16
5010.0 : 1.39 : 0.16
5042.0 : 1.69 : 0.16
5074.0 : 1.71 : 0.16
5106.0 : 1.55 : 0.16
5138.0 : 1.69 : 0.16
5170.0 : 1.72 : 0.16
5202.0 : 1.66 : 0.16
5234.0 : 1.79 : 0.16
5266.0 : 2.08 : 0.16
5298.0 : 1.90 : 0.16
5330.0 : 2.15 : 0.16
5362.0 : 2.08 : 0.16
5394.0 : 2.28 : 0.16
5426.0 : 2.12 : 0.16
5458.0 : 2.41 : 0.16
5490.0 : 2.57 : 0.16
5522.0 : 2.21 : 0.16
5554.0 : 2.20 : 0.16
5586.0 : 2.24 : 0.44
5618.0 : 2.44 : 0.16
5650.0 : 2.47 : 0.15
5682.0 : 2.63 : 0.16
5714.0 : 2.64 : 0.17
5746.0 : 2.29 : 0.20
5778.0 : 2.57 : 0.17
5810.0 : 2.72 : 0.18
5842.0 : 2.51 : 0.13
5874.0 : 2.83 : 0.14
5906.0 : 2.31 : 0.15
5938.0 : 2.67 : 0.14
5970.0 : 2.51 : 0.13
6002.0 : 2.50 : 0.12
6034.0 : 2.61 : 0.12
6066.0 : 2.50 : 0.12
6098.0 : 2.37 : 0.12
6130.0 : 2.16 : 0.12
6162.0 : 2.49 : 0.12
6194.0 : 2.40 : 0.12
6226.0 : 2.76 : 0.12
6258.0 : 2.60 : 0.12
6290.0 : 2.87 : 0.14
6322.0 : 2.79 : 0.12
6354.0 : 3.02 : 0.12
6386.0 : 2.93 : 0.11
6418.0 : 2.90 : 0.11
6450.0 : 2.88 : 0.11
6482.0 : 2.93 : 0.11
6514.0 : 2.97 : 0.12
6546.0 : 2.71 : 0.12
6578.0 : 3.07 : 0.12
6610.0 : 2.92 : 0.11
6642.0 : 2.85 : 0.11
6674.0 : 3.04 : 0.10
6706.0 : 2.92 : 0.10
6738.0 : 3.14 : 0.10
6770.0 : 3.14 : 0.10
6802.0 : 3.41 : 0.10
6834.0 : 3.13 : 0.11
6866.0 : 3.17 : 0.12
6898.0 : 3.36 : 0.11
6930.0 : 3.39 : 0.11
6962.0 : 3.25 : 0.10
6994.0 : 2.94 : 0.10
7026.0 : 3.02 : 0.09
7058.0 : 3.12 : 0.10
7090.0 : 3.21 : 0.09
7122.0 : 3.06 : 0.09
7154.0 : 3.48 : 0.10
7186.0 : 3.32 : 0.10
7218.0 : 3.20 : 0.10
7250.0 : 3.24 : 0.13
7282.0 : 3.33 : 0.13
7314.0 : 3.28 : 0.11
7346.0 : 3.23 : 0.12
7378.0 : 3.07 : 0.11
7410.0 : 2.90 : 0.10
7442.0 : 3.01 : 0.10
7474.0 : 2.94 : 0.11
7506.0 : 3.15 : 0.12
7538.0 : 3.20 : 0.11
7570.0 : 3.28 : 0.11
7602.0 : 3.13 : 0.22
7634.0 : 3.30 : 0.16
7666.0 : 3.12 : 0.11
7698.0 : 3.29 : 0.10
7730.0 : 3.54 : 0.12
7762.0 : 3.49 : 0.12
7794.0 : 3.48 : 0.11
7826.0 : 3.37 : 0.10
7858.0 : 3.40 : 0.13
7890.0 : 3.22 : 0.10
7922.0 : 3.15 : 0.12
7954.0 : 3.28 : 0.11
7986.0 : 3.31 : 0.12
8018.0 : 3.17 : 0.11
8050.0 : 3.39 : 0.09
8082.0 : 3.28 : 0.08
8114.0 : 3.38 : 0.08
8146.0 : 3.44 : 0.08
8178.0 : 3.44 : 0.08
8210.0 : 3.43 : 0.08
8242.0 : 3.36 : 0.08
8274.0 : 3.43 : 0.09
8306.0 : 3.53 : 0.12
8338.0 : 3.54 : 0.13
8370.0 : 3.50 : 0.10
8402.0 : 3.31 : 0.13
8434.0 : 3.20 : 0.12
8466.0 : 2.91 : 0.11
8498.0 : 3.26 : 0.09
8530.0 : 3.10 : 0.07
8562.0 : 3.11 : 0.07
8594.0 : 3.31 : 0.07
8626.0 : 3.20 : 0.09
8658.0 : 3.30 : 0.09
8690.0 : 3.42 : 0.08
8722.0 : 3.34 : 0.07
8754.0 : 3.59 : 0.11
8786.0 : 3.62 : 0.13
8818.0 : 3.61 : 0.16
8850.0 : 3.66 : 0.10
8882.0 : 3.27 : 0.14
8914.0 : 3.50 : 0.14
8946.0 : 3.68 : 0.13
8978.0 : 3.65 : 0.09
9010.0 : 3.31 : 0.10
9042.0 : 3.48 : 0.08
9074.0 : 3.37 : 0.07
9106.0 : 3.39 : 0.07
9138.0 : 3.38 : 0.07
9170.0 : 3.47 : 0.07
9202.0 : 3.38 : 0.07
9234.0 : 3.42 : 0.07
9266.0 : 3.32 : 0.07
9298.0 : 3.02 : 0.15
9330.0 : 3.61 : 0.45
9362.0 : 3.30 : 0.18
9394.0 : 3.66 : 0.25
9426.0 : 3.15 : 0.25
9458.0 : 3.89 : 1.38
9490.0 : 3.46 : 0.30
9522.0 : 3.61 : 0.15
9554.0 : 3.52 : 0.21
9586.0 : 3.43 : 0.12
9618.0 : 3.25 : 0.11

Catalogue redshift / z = 0.19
